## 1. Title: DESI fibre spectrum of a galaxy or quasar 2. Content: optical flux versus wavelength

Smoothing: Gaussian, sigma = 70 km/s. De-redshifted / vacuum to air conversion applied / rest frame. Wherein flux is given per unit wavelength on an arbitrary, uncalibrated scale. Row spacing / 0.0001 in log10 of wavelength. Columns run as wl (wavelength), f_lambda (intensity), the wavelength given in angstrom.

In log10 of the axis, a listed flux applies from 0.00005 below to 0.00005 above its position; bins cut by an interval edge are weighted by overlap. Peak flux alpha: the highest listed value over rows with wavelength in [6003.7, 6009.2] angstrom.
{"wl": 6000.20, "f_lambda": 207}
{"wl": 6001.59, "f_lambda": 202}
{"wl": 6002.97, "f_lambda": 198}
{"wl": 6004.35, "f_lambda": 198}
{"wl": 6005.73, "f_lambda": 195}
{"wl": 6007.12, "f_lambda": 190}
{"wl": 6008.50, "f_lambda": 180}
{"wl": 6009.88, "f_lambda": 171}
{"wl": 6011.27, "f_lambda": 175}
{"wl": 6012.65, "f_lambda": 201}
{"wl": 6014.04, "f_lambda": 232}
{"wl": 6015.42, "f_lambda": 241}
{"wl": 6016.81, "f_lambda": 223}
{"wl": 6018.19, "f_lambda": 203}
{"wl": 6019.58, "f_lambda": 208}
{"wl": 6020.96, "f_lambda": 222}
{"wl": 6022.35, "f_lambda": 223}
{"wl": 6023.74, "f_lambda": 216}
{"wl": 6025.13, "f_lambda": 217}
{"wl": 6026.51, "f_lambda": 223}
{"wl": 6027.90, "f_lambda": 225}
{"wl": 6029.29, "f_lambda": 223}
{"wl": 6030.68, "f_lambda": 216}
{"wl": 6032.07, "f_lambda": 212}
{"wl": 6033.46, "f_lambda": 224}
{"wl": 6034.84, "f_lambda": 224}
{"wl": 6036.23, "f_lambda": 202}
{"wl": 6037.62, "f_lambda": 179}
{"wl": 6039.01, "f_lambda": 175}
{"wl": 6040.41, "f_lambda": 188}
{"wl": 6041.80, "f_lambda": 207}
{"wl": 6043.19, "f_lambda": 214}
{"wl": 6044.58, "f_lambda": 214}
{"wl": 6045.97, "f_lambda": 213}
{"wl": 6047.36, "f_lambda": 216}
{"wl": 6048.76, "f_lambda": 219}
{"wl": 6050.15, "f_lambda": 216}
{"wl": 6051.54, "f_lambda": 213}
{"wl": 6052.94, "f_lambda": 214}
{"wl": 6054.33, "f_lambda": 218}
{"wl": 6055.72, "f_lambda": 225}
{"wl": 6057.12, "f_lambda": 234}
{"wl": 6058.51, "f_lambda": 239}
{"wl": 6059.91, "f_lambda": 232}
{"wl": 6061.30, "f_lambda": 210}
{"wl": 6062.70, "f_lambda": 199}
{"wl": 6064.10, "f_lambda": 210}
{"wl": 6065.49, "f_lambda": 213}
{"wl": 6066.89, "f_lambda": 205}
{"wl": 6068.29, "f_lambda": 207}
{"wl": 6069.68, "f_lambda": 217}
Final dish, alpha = 198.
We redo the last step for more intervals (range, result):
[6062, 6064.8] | 210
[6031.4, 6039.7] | 224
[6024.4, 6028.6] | 225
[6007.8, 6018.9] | 241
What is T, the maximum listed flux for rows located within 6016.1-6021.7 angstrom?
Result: 223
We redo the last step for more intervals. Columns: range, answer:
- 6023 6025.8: 217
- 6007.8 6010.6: 180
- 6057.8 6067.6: 239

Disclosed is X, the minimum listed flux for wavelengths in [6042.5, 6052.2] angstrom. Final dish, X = 213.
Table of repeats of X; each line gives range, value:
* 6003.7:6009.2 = 180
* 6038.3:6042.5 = 175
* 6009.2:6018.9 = 171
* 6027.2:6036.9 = 202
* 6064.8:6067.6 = 205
